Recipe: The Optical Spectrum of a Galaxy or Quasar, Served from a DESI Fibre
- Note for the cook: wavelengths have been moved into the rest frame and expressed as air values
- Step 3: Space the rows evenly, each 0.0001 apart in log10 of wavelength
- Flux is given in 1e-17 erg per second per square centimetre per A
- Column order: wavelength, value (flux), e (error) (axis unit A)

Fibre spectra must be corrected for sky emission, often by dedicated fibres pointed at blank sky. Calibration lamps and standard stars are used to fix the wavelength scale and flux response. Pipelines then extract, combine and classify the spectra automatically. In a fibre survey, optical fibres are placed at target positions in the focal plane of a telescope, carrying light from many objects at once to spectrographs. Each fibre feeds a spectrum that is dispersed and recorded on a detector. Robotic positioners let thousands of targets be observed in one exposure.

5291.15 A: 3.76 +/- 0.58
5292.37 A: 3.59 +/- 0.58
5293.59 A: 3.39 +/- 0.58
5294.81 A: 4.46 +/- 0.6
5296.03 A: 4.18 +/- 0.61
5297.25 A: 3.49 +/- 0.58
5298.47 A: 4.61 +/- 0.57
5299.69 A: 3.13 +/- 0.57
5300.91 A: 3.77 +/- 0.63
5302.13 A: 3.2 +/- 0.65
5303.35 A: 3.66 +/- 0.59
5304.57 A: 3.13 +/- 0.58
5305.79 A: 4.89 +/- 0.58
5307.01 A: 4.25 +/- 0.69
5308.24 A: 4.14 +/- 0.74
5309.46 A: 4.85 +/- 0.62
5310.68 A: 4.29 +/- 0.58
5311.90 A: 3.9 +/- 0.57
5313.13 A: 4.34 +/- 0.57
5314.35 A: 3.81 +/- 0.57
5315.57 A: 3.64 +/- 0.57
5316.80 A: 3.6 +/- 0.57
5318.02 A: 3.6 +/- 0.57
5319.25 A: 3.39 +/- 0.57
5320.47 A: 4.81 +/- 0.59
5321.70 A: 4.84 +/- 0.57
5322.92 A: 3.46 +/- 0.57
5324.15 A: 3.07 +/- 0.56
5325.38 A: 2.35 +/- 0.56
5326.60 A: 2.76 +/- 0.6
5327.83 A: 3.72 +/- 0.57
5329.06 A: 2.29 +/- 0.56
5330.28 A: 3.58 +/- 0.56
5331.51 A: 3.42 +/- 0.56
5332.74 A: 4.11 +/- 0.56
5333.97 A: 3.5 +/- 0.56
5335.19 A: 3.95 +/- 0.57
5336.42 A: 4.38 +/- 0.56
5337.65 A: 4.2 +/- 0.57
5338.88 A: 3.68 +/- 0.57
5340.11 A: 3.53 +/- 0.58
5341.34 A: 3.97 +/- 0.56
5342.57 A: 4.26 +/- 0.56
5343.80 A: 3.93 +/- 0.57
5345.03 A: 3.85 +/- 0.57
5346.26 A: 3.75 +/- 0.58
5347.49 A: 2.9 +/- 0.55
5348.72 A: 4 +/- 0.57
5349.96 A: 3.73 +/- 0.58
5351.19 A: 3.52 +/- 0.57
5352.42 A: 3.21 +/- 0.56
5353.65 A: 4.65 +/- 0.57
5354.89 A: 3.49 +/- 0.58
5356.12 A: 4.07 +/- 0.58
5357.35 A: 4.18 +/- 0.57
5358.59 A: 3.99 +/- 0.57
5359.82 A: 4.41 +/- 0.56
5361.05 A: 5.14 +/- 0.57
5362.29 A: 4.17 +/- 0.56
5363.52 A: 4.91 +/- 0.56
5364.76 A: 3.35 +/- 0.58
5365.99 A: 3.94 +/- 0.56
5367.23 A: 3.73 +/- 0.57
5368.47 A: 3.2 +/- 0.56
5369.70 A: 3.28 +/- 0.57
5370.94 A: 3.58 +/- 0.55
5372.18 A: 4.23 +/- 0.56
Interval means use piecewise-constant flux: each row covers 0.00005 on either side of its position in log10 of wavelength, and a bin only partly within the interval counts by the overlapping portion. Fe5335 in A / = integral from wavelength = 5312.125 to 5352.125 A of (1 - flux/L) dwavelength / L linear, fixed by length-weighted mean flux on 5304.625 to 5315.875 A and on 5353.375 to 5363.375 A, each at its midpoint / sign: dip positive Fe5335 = 5.21 A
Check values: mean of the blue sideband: 4.2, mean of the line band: 3.68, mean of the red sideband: 4.28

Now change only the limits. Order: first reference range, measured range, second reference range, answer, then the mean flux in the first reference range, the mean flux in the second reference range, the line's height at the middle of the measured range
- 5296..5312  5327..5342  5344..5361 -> 0.86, 3.96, 3.87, 3.91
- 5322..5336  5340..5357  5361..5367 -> 0.08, 3.34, 4.18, 3.81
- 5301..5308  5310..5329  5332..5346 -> 1.03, 3.84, 3.93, 3.88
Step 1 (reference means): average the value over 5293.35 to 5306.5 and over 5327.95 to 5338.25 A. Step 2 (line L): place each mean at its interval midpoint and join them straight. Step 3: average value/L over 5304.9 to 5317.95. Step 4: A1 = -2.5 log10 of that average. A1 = -0.096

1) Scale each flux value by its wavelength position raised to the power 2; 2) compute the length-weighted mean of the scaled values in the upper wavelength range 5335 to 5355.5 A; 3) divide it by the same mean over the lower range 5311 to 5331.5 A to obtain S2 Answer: 1.1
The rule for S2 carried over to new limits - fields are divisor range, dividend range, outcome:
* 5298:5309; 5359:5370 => 1.07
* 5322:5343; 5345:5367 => 1.12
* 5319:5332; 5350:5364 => 1.22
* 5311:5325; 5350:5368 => 1.07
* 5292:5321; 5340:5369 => 1.02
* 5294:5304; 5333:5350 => 1.03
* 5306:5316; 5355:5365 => 1.04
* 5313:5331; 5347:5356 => 1.05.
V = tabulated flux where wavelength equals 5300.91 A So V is 3.77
